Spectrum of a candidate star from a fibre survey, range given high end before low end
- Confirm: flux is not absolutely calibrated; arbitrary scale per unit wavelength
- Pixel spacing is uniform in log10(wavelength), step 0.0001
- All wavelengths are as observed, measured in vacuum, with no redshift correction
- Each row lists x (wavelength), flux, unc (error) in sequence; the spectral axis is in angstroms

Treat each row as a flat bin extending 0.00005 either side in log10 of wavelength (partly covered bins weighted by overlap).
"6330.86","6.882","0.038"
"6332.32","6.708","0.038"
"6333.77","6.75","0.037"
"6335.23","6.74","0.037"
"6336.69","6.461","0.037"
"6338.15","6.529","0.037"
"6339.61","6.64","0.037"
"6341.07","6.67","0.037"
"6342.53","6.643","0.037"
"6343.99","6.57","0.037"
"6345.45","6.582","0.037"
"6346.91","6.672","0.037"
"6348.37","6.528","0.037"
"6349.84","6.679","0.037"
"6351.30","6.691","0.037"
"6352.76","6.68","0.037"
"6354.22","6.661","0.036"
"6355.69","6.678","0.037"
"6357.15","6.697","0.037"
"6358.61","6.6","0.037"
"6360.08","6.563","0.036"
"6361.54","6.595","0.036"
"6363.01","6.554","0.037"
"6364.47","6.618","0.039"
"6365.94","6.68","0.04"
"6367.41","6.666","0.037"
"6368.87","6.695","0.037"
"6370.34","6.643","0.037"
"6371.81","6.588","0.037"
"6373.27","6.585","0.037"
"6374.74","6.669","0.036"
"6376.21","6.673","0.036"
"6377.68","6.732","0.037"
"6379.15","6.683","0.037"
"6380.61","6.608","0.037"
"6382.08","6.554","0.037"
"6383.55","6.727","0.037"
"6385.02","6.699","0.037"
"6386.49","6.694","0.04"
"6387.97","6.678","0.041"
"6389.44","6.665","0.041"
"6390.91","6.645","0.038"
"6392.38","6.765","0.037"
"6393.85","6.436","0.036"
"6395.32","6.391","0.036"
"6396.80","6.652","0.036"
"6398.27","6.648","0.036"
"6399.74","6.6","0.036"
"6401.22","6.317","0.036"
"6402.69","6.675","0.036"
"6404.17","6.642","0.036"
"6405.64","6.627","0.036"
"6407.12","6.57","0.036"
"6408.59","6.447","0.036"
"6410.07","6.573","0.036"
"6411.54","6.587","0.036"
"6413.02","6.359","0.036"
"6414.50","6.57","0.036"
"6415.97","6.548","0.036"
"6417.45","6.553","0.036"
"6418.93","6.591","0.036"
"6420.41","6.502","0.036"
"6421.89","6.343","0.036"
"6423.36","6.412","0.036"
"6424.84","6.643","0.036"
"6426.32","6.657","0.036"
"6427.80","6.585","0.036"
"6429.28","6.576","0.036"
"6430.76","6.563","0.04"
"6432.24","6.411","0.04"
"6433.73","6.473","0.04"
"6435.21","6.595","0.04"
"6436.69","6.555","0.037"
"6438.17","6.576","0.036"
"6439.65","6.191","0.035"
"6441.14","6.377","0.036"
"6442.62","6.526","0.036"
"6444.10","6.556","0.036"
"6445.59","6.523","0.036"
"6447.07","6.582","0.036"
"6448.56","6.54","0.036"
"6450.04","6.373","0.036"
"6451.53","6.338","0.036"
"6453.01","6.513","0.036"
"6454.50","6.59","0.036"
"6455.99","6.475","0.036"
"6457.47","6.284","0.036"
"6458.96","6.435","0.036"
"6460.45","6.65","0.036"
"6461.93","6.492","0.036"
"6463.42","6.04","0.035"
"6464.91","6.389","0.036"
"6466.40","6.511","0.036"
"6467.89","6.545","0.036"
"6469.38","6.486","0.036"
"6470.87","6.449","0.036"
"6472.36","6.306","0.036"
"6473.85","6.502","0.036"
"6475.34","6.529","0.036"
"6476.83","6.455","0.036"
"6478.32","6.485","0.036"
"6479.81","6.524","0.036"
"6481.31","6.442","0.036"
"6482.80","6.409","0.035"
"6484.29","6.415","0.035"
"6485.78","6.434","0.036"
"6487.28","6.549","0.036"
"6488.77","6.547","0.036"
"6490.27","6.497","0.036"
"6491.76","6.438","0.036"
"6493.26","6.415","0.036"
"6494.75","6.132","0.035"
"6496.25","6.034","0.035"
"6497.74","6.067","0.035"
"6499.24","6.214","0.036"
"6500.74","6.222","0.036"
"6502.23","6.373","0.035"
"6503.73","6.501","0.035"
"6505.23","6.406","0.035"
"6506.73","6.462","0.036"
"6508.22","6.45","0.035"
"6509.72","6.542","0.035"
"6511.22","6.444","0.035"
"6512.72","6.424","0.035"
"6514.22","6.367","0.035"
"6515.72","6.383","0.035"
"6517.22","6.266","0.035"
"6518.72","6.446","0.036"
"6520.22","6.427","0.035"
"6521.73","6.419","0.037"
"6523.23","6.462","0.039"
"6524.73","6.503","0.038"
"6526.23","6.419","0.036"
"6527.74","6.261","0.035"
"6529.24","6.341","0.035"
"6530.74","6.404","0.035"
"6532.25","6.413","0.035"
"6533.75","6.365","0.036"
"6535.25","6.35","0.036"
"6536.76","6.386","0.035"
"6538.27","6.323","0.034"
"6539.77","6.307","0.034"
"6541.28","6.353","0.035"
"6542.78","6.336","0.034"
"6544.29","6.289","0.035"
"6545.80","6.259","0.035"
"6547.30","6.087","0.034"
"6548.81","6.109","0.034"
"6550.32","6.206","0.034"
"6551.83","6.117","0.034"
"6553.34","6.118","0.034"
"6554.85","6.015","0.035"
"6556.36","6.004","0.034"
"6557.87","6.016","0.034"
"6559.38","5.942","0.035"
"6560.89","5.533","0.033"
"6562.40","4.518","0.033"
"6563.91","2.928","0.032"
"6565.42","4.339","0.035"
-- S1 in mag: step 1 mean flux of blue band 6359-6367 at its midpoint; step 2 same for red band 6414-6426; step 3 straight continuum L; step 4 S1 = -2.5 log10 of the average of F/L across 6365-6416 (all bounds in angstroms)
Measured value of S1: -0.01 mag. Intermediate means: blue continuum 6.6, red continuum 6.53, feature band 6.61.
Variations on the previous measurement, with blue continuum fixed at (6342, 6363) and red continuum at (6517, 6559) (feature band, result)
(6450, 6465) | 0.00 mag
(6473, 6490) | -0.02 mag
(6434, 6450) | -0.01 mag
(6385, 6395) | -0.01 mag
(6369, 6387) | -0.01 mag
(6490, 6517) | 0.00 mag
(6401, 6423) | 0.00 mag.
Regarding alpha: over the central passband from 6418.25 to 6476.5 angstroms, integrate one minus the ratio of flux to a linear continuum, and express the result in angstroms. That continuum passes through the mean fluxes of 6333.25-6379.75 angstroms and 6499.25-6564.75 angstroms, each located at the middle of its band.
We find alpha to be -0.8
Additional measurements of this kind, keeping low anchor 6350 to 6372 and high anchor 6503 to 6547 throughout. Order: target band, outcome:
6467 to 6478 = 0.0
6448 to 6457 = 0.0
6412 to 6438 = 0.1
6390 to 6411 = 0.0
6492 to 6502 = 0.4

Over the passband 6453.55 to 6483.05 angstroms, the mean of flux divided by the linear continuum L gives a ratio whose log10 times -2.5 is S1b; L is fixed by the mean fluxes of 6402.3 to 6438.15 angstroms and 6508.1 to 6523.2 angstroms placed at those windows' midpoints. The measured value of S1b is 0.00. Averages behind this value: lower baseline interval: 6.54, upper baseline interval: 6.41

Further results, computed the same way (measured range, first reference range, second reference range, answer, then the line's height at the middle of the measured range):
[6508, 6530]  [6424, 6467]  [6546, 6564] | -0.07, 5.99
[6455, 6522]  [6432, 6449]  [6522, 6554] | 0.00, 6.4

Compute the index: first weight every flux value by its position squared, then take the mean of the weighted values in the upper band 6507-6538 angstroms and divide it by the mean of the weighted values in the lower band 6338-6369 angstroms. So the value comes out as 1.02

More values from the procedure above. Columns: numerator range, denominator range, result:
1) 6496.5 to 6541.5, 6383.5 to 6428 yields 1.00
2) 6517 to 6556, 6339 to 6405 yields 1.00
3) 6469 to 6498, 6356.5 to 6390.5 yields 1.00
